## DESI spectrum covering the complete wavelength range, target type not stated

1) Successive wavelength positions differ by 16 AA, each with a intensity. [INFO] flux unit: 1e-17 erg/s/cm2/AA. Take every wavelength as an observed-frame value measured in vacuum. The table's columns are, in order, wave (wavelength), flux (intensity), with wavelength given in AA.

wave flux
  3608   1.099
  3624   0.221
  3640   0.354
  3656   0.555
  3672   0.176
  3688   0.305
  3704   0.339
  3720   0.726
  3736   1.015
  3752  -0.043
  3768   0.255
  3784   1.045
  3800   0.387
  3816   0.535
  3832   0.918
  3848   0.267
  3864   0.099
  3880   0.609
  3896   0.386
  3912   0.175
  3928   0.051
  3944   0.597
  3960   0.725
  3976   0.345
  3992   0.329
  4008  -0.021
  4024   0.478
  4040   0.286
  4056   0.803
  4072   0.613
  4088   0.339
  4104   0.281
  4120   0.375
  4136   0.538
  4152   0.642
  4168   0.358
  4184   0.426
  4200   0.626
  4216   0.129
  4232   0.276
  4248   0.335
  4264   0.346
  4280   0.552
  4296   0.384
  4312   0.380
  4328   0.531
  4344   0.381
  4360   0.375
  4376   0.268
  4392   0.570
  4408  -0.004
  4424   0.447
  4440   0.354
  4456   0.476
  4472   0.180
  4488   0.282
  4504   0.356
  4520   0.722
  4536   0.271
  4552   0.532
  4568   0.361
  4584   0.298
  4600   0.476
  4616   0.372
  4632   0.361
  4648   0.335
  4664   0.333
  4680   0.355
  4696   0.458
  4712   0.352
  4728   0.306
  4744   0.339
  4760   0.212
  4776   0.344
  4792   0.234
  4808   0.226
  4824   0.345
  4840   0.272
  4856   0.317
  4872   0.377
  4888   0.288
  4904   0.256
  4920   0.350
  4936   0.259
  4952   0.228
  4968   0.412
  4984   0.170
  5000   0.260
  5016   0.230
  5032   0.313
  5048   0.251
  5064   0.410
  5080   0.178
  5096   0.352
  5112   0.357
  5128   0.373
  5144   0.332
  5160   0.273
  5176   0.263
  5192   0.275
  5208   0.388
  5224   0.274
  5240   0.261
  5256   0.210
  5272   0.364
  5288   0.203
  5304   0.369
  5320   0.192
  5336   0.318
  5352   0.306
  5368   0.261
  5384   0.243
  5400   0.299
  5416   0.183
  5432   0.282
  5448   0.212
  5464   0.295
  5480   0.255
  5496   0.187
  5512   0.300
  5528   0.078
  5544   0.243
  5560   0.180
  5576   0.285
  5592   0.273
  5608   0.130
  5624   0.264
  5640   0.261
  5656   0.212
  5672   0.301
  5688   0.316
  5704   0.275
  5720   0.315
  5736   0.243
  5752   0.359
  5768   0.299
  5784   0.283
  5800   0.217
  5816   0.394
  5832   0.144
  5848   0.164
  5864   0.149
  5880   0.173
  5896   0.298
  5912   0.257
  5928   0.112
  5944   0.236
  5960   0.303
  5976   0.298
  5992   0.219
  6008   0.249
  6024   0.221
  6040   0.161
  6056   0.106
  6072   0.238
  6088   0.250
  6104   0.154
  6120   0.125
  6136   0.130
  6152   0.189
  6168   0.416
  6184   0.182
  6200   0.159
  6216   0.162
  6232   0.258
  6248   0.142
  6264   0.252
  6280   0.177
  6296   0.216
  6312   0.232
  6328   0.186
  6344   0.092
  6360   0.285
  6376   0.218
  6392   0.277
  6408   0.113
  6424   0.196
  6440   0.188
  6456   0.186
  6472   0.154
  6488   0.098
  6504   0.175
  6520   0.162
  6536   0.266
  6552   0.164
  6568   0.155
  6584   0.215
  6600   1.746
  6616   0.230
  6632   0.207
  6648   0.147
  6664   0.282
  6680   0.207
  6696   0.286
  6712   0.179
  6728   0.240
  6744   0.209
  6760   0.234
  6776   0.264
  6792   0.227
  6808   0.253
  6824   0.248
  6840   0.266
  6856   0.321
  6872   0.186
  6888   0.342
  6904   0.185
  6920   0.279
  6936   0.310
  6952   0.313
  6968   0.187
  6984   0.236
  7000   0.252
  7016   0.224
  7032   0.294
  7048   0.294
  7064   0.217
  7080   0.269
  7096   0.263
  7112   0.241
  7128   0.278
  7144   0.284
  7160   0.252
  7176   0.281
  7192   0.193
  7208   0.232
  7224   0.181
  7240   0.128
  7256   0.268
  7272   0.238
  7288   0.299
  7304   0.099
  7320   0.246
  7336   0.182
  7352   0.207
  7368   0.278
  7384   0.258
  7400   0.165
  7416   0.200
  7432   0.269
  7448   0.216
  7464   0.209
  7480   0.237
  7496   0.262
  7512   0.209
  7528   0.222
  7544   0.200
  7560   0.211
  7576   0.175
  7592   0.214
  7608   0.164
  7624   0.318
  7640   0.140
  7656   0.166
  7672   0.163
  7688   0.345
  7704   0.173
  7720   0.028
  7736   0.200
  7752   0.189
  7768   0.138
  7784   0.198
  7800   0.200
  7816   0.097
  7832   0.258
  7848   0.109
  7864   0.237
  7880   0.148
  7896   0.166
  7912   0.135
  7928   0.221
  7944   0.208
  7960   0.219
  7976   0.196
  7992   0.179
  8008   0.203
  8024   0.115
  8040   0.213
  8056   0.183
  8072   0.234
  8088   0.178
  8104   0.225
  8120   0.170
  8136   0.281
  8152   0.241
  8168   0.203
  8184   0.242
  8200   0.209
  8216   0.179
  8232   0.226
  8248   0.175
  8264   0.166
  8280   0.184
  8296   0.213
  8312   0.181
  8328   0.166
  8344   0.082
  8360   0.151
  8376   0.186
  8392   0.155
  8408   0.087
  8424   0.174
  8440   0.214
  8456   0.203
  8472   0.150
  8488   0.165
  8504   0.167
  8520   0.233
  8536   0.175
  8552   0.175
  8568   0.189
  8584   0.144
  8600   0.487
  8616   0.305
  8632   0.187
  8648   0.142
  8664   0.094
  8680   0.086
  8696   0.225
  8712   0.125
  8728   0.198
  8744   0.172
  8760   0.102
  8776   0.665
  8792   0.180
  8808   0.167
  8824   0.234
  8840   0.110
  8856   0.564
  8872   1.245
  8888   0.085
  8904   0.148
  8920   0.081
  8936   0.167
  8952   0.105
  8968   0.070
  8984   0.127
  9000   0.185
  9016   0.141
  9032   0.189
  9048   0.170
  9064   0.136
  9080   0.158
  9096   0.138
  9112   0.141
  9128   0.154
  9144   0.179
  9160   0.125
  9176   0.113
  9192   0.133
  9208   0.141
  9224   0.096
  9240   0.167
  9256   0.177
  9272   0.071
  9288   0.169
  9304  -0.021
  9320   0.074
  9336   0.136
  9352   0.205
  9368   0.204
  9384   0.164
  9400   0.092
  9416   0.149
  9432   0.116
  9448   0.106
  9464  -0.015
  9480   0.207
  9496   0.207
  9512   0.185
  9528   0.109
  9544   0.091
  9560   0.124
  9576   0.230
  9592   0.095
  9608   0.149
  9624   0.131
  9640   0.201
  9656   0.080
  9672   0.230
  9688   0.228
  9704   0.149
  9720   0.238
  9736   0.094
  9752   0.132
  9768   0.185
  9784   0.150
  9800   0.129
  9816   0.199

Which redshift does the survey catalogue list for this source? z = 0.770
